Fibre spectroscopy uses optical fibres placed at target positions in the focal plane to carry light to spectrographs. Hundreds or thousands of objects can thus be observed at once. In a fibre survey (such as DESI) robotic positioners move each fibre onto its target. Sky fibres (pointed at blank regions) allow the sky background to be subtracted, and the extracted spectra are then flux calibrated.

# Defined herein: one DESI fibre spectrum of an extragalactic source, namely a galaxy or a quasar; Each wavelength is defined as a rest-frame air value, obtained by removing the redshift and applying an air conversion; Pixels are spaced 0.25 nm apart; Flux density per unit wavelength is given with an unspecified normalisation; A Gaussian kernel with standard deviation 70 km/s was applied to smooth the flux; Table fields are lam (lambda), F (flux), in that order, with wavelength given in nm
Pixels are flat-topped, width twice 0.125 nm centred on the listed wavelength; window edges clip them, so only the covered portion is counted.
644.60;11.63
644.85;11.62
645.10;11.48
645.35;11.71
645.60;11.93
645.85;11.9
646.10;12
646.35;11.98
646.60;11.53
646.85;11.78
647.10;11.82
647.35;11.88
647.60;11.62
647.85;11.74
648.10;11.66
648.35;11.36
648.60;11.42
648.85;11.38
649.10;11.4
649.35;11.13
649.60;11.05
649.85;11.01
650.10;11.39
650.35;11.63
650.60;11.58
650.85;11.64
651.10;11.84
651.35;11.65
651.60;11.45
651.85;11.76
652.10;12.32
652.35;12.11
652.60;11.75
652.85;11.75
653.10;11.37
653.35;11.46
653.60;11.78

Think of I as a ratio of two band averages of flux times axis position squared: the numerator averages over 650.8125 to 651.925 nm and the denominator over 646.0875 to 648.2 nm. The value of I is 1.00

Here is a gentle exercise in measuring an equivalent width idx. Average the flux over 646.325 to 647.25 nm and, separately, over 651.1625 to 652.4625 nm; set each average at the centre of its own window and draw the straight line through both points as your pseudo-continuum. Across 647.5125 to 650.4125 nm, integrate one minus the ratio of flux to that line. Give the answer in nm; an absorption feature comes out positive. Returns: 0.10 nm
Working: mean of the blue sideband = 11.8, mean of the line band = 11.4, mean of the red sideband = 11.9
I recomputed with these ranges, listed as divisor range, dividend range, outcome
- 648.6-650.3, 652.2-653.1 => 1.06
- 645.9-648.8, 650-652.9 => 1.02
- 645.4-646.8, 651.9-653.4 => 1.02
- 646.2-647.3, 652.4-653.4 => 1.01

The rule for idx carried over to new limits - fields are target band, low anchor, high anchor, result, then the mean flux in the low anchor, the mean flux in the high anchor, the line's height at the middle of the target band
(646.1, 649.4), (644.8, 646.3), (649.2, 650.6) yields -0.02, 11.8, 11.3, 11.5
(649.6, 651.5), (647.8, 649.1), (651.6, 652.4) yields 0.04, 11.5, 12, 11.8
